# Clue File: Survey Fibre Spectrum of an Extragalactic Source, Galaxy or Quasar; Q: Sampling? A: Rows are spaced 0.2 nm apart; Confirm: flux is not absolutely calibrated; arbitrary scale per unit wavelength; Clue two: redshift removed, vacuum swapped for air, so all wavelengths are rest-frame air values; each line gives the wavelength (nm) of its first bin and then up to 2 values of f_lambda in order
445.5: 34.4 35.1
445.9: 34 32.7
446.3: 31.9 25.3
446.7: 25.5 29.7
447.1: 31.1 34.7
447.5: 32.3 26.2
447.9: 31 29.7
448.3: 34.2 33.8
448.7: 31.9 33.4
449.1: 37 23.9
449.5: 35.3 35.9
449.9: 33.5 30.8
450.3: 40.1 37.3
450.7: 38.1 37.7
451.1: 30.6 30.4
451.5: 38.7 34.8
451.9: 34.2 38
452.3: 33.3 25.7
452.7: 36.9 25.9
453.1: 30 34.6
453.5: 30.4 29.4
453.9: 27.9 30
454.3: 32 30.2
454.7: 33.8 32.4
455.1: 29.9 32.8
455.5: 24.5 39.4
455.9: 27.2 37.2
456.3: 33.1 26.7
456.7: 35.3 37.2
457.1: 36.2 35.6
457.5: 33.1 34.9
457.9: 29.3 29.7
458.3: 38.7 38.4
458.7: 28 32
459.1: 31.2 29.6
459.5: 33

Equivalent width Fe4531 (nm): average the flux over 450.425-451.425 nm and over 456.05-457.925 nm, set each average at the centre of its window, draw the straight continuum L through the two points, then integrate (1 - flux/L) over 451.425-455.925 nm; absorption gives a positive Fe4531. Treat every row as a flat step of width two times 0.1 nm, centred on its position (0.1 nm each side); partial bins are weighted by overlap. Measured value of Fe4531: 0.338 nm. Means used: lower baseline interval 34.9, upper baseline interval 34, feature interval 31.9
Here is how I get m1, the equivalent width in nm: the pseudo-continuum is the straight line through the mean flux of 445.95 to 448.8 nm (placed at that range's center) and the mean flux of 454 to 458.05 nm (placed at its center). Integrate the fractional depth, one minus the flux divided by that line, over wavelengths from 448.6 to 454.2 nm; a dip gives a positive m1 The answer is -0.27 nm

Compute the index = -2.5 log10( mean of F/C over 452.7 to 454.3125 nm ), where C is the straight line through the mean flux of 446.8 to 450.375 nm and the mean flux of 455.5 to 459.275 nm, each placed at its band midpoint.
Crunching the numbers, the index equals 0.09 mag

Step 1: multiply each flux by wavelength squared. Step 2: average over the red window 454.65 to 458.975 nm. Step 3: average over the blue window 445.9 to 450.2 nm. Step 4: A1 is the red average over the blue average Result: 1.09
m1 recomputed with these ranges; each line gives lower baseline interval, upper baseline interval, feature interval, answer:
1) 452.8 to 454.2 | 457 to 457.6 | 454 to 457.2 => 0.03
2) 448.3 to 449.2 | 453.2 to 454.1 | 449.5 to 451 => -0.15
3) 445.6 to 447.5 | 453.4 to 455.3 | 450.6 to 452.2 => -0.23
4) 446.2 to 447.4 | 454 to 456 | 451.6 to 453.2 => -0.08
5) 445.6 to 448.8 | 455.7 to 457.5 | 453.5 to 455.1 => 0.12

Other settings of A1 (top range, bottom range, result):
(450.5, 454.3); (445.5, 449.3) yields 1.06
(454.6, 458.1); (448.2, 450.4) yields 1.01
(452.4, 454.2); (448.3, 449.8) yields 0.93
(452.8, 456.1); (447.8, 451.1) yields 0.93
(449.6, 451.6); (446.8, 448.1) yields 1.16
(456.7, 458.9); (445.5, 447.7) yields 1.15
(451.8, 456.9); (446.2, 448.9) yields 1.07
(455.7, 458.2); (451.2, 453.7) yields 1.04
